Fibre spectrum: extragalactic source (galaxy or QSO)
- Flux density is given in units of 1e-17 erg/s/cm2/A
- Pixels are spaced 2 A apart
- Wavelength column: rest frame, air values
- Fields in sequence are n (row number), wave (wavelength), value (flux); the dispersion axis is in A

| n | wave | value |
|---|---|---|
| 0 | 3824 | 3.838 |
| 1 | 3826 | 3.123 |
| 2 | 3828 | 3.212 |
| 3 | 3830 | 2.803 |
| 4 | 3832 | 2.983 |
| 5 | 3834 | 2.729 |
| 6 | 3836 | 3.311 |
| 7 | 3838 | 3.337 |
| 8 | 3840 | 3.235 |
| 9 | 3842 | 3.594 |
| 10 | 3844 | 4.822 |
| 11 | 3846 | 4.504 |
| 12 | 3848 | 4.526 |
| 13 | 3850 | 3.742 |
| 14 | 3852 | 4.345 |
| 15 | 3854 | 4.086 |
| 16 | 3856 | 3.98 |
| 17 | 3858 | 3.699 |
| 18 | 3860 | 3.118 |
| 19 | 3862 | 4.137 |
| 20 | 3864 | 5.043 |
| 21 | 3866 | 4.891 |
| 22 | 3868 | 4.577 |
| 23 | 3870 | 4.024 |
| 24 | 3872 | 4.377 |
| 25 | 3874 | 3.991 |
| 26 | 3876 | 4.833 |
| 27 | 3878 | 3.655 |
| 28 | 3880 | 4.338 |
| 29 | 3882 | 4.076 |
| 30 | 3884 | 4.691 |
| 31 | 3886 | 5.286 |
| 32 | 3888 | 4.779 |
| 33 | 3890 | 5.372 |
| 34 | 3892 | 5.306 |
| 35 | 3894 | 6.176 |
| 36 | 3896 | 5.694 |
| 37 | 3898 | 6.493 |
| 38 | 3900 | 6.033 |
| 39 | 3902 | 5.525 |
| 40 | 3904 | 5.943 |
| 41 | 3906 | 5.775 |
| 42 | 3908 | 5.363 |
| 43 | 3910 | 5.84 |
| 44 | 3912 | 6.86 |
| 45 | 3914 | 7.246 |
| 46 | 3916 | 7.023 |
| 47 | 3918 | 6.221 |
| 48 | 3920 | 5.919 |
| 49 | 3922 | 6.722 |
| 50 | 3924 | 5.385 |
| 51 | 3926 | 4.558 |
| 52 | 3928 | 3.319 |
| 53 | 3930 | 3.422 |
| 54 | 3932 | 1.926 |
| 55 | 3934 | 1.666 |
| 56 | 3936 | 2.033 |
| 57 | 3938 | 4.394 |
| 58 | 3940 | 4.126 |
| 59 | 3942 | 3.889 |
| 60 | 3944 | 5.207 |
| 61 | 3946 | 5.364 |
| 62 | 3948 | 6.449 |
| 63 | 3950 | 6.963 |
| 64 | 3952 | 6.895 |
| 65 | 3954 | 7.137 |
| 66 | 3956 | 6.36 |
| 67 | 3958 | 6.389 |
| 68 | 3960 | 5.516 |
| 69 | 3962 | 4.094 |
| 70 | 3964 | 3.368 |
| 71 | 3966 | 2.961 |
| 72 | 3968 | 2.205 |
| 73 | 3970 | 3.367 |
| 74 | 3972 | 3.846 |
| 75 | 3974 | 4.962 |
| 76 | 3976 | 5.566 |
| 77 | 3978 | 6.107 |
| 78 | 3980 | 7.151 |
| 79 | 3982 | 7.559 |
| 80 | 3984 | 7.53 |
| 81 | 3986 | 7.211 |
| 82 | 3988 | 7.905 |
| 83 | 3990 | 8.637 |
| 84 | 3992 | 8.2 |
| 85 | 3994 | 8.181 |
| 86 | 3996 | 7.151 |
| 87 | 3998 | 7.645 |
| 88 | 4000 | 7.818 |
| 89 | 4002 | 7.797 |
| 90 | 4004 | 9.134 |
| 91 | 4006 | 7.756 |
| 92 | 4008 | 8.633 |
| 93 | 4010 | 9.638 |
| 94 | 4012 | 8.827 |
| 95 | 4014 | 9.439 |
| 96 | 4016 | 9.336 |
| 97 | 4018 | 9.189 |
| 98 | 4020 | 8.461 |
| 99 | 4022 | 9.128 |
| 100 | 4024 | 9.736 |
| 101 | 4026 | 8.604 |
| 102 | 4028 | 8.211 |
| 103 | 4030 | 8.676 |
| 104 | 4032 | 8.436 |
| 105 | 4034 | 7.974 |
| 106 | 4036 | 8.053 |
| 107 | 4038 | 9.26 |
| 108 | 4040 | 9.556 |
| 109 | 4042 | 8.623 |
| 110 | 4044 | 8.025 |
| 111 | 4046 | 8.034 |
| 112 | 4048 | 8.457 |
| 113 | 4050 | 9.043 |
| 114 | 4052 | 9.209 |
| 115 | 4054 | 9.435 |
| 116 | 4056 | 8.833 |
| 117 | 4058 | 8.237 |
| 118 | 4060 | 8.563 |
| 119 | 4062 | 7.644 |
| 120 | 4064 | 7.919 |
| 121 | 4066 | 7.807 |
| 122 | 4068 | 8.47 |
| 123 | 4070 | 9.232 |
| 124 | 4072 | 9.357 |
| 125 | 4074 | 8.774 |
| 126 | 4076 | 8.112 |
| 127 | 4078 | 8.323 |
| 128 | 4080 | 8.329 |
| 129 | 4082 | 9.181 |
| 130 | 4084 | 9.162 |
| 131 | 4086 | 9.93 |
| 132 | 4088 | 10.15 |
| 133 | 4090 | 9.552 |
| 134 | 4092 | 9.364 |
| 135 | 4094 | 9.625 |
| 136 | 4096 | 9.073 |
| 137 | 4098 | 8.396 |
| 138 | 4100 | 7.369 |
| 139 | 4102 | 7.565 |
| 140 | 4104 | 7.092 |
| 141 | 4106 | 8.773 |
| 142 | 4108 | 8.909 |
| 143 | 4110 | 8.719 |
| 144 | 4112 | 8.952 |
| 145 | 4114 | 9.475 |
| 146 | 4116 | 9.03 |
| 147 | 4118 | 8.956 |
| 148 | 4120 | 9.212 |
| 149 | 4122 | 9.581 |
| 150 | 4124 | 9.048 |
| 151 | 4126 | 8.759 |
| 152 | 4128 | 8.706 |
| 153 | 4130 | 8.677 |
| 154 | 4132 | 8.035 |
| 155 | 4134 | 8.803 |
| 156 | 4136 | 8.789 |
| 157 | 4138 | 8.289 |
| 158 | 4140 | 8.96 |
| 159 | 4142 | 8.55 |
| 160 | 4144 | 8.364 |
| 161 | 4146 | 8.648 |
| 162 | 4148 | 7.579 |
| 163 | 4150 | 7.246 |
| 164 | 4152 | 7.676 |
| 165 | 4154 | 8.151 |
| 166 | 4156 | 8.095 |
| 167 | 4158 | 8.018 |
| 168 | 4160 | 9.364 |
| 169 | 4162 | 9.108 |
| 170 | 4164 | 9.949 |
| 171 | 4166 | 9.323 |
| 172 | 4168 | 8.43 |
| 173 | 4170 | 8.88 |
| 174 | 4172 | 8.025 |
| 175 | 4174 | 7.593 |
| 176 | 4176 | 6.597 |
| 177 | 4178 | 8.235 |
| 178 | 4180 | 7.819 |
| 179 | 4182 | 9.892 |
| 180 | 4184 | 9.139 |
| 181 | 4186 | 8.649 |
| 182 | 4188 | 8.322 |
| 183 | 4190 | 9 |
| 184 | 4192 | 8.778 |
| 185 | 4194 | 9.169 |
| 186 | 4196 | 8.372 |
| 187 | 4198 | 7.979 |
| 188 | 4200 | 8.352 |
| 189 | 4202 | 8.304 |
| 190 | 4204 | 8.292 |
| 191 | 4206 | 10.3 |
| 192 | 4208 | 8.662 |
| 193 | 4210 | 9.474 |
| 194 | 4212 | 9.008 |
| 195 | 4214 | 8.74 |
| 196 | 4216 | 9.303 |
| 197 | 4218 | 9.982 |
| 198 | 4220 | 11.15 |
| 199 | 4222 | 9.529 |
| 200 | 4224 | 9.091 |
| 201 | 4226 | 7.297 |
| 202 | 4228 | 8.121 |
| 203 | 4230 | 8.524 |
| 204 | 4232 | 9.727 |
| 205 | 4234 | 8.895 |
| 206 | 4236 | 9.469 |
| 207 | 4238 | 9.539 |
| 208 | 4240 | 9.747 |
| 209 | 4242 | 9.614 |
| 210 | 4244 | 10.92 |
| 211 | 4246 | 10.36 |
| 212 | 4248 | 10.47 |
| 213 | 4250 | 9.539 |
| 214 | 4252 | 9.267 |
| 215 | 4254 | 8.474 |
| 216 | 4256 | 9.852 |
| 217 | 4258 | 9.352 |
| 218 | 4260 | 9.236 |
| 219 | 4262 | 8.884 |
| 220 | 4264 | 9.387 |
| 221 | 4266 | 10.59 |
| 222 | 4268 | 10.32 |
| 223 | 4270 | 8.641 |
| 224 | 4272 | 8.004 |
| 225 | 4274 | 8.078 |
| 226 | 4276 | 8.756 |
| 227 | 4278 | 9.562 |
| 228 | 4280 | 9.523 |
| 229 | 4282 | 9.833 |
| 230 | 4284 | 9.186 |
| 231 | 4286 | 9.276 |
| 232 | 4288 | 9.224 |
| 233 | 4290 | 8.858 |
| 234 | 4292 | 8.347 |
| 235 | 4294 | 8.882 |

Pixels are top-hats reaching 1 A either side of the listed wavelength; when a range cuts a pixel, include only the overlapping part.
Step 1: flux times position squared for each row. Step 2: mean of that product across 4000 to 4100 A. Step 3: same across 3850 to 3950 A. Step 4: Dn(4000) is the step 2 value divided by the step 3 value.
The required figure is 1.95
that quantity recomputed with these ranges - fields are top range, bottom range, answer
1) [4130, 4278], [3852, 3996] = 1.95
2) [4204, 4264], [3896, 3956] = 2.05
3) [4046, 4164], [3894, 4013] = 1.57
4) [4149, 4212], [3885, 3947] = 1.91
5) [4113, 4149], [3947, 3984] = 1.74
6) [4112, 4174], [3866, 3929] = 1.83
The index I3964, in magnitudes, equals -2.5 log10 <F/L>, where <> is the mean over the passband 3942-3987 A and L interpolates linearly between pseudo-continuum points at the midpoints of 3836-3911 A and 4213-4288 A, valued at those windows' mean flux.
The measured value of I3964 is 0.05 mag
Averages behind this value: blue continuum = 4.66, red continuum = 9.36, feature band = 5.52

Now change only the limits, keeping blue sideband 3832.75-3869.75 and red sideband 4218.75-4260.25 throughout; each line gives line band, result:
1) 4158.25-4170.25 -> -0.09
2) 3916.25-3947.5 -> 0.16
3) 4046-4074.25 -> -0.24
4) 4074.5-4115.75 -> -0.19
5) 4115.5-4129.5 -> -0.16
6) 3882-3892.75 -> -0.11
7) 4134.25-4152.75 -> -0.02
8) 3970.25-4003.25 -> -0.19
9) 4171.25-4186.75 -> 0.05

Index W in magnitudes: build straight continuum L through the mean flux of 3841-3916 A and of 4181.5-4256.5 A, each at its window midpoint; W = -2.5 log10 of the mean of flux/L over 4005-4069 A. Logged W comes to -0.25 mag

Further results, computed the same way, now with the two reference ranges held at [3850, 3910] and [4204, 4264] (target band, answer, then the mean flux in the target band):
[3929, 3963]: 0.18 mag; 4.81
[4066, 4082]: -0.18 mag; 8.64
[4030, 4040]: -0.25 mag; 8.57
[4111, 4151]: -0.08 mag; 8.68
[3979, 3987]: -0.20 mag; 7.36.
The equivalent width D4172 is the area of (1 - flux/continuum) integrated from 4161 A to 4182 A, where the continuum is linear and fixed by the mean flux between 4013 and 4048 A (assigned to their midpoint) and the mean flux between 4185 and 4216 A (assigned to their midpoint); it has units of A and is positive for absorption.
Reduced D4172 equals 0.7 A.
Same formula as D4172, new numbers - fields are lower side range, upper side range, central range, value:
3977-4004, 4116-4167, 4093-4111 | 0.0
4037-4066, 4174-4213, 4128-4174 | 0.7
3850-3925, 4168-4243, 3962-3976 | 5.6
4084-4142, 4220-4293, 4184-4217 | 1.1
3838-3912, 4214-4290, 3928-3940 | 5.7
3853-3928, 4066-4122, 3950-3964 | 0.9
